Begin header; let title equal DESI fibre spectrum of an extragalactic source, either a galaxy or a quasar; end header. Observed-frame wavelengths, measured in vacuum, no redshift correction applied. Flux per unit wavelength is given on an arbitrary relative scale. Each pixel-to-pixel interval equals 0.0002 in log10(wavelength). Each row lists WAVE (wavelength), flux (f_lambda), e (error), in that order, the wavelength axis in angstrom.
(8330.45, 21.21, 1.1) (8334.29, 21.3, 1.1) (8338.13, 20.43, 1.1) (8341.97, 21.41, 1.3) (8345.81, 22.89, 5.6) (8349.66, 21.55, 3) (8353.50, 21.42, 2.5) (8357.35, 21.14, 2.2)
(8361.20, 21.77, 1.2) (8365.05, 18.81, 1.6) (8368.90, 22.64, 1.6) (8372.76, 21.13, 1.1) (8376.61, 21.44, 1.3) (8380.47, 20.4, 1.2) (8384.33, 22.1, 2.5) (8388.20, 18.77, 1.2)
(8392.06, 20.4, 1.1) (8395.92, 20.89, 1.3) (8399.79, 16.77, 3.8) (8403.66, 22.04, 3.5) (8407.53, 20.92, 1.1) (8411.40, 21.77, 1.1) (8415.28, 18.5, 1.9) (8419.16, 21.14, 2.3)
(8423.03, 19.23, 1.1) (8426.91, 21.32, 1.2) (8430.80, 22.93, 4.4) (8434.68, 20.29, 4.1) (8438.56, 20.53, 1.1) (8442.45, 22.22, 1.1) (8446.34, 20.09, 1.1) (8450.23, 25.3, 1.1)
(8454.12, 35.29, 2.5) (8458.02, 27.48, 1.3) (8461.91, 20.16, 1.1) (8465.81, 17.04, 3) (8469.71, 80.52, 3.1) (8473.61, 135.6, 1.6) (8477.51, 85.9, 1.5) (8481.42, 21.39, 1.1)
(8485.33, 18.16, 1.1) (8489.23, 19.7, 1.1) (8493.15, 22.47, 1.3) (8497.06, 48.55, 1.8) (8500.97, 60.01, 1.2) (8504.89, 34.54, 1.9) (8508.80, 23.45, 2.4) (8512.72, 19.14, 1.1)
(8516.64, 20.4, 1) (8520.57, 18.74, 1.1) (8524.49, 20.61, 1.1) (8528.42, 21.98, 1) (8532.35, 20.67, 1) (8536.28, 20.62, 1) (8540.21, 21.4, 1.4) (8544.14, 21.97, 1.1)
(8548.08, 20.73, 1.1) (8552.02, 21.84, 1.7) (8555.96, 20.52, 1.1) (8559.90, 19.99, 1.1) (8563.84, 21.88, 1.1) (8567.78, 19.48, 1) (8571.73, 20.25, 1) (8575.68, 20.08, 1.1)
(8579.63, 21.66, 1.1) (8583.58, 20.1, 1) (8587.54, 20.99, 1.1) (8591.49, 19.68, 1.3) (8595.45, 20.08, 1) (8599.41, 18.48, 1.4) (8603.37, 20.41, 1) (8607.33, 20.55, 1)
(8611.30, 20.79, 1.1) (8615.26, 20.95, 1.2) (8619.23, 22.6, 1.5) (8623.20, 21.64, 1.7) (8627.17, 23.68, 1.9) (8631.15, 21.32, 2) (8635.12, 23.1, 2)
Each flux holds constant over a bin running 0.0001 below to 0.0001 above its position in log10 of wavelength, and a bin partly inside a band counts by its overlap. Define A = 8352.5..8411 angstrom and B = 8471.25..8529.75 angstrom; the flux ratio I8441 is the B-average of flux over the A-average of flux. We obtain 1.86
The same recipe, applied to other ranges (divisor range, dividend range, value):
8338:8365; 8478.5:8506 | 1.59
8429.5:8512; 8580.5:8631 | 0.56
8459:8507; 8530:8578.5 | 0.45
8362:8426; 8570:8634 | 1.02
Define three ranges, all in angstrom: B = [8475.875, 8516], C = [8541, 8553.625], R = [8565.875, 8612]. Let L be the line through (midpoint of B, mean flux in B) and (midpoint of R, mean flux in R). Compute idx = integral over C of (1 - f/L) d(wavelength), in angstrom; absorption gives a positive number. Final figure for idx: 2.4 angstrom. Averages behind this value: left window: 34.4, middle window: 21.5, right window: 20.2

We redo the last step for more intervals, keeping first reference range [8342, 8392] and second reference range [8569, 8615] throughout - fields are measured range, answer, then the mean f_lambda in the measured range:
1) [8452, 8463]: -3.9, 28.2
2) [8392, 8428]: 1.2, 20.3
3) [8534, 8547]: -0.5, 21.3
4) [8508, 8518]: -0.1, 20.7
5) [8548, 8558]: -0.3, 21.1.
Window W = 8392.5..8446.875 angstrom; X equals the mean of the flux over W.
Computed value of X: 20.6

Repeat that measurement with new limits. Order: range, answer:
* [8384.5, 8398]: 20.3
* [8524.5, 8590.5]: 20.9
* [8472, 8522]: 40.2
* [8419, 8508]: 35.8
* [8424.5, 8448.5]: 21.2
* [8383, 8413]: 20.4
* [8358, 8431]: 20.6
